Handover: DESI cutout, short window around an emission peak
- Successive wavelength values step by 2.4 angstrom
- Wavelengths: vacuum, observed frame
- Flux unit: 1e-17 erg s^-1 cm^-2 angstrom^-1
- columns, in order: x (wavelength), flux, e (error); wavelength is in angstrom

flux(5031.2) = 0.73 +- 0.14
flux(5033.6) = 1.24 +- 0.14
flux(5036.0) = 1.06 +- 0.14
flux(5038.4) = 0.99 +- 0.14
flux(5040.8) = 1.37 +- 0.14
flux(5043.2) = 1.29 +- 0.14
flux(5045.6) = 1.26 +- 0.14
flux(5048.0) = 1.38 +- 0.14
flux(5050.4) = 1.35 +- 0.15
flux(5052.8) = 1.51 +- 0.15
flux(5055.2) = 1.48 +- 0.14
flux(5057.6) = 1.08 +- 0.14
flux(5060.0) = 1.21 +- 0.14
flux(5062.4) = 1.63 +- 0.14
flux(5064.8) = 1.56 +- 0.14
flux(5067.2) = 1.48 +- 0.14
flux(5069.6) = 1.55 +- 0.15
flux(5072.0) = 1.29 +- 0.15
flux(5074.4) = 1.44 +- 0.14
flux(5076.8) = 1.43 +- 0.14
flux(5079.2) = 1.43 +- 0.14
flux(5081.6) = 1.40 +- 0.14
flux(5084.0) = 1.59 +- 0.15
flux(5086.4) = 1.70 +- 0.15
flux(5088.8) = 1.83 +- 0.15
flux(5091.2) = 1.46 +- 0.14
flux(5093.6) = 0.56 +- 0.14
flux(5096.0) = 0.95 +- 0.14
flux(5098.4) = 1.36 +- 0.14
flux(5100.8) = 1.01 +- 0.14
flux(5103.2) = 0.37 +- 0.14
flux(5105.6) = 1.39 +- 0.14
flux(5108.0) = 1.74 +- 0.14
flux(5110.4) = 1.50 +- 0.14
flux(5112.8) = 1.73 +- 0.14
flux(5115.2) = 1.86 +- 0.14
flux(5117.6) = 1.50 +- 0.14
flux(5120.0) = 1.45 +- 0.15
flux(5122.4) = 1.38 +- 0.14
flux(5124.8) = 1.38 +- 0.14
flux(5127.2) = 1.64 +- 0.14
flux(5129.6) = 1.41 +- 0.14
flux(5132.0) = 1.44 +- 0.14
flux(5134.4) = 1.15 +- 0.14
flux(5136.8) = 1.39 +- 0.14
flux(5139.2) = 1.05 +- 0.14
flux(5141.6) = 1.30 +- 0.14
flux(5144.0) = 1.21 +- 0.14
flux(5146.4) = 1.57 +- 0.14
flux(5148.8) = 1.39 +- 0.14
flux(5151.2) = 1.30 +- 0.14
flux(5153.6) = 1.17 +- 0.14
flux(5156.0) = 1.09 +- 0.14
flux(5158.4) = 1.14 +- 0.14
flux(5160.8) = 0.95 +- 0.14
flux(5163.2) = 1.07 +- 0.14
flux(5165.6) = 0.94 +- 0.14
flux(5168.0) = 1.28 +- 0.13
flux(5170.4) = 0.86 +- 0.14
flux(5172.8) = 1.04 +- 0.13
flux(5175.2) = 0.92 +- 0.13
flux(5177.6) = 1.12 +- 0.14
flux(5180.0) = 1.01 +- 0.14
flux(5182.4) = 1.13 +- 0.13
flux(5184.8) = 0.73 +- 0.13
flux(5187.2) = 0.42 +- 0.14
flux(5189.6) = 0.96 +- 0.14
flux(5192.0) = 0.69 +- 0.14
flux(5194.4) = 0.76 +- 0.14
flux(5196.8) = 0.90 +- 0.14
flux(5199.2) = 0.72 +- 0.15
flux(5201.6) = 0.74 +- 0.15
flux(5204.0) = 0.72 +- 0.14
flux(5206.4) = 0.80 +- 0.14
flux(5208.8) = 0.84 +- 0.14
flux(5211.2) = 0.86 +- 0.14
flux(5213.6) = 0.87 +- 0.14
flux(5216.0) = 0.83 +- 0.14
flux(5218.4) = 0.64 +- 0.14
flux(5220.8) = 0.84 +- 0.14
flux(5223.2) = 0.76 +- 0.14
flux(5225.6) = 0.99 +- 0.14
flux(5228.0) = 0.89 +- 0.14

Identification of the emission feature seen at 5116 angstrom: C IV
